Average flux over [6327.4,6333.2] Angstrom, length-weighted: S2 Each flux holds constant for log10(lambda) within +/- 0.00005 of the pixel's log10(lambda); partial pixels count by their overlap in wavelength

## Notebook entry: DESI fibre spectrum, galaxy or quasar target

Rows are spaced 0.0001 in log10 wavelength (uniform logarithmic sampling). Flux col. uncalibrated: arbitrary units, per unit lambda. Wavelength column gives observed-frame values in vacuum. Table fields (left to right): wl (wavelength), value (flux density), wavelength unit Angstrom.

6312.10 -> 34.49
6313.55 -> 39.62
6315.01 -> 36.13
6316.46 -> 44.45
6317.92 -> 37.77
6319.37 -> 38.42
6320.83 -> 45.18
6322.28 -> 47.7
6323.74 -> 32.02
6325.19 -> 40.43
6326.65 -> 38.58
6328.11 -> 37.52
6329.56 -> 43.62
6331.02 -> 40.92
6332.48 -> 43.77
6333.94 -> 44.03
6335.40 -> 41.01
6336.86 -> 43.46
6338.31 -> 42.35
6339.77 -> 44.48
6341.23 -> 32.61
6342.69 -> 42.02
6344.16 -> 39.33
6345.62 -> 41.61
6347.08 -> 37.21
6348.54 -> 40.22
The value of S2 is 41.5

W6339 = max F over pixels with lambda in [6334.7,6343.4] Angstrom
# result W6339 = 44.48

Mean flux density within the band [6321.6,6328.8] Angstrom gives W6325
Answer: 39.2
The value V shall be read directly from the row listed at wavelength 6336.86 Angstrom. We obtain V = 43.46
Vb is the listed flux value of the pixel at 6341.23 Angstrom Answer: 32.61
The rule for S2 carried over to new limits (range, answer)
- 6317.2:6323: 42.3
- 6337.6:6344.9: 40.1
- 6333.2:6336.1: 42.5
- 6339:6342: 38.6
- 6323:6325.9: 36.3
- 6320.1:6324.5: 41.7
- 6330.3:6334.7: 42.8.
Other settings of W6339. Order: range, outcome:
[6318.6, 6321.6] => 45.18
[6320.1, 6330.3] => 47.7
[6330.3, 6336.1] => 44.03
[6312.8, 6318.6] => 44.45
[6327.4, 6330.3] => 43.62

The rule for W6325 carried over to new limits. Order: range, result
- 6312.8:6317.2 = 40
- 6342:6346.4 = 40.9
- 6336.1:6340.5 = 43.5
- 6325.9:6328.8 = 38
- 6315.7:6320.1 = 40.2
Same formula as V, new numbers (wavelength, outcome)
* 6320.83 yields 45.18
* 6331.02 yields 40.92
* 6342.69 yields 42.02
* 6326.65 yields 38.58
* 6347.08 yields 37.21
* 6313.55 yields 39.62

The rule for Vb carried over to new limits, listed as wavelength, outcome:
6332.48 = 43.77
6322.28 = 47.7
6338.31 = 42.35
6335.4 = 41.01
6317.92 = 37.77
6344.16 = 39.33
